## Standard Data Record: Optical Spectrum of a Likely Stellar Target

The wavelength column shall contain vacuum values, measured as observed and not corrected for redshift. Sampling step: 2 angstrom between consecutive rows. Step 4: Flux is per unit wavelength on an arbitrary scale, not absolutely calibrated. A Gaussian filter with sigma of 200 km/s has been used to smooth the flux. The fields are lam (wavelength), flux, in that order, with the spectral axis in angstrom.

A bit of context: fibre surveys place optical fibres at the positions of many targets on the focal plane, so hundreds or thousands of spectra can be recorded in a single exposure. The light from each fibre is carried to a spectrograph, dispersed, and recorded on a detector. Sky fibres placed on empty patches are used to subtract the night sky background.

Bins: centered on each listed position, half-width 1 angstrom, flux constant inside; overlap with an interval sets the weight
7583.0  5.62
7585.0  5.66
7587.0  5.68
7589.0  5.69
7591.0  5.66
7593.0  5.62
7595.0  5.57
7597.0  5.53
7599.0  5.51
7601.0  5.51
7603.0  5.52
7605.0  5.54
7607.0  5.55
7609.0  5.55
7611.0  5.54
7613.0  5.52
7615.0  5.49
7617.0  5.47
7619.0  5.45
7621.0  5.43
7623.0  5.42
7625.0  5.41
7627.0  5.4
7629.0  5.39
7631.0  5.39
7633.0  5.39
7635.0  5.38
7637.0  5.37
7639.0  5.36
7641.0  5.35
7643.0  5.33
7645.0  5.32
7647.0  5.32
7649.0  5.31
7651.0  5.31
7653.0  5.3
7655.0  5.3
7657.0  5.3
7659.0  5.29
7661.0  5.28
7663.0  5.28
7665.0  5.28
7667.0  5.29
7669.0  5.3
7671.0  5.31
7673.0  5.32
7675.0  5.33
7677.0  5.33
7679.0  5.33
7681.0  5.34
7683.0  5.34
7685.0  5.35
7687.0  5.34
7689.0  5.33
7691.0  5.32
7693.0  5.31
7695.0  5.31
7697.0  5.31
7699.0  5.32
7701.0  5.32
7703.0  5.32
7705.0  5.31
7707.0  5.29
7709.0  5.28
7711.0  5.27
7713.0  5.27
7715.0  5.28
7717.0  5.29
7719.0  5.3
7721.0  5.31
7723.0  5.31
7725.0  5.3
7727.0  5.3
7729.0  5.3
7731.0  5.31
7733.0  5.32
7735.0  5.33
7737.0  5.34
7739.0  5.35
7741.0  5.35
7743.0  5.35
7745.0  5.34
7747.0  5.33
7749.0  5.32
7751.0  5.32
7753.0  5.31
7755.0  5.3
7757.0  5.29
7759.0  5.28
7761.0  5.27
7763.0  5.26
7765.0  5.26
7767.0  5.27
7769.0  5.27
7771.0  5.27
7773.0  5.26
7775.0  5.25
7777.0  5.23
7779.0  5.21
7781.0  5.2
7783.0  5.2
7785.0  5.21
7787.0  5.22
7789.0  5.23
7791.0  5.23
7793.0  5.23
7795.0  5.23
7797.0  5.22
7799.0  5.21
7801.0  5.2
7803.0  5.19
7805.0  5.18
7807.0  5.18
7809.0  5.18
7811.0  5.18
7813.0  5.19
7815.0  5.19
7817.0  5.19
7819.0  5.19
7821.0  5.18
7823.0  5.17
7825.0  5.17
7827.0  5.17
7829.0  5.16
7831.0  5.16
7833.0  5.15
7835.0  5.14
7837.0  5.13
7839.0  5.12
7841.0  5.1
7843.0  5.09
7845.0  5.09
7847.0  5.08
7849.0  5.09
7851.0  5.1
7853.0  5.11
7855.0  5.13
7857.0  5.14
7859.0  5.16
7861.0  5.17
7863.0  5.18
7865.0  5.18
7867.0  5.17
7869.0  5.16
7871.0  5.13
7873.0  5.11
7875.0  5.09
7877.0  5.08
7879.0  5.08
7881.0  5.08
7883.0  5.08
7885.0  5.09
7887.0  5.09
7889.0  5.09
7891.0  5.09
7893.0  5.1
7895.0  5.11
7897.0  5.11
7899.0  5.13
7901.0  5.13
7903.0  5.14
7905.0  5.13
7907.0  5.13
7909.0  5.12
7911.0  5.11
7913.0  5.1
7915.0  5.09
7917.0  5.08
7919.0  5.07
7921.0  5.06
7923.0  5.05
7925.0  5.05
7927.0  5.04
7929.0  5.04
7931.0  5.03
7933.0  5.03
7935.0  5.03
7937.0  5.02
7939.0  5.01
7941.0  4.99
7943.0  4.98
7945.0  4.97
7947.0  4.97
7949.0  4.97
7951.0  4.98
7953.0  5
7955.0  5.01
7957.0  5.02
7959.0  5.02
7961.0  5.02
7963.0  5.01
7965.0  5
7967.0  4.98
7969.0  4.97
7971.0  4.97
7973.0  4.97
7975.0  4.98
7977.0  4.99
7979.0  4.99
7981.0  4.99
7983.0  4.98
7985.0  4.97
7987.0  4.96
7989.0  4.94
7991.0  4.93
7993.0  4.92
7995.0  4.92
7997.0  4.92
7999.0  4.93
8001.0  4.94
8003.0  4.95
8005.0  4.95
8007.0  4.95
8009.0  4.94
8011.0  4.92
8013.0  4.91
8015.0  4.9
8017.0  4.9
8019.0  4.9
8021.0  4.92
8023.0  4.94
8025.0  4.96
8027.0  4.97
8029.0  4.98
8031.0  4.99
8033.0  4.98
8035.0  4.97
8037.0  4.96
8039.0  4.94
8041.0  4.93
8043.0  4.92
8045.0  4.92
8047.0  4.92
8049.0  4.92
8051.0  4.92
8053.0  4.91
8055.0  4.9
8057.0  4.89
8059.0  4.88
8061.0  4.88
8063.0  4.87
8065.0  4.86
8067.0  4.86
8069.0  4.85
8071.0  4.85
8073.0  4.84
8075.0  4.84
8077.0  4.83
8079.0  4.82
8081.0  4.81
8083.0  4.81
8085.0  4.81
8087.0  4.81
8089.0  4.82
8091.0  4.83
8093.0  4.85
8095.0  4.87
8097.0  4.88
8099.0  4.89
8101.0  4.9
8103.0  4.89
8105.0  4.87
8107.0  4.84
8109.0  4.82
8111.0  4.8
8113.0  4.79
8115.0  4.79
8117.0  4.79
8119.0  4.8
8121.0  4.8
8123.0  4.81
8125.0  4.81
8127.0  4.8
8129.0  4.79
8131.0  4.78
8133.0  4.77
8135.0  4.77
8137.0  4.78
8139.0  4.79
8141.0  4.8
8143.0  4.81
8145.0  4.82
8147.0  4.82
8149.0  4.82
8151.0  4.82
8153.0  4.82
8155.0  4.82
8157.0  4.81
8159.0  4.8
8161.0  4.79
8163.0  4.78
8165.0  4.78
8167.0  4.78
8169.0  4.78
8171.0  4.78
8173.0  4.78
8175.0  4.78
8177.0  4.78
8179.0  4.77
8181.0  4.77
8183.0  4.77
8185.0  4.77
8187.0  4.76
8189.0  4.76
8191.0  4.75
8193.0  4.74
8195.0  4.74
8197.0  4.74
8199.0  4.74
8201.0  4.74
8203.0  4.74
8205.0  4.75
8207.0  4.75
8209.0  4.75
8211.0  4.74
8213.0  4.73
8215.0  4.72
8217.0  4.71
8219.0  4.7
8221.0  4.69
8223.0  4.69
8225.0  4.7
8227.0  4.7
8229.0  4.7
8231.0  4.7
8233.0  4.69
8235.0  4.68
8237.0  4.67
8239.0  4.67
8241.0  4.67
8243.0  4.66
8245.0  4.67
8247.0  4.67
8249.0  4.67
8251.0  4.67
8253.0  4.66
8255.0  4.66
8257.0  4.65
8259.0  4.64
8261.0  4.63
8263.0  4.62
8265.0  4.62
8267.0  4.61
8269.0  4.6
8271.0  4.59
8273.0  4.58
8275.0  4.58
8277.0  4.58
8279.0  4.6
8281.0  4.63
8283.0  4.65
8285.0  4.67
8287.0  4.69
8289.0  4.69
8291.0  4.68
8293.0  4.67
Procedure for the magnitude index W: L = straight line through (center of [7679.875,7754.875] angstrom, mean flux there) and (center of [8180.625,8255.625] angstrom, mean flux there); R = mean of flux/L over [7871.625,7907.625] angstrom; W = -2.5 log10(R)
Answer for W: 0.00 mag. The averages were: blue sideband 5.32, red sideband 4.71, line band 5.1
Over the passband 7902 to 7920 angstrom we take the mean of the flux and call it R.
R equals 5.11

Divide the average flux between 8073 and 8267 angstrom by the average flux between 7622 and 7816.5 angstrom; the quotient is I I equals 0.90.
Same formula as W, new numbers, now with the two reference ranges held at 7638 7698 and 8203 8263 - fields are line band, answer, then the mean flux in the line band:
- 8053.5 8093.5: 0.00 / 4.85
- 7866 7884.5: 0.00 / 5.11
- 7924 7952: 0.00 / 5.01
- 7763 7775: -0.01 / 5.26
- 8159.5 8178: 0.00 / 4.78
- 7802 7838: -0.01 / 5.17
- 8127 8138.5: 0.00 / 4.78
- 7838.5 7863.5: 0.00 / 5.12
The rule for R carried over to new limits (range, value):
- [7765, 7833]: 5.21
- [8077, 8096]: 4.83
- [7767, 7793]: 5.23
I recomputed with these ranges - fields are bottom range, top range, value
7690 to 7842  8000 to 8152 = 0.93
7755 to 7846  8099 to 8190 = 0.92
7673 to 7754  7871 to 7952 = 0.95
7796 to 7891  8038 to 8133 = 0.94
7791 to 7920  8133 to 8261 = 0.92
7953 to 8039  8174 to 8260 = 0.95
